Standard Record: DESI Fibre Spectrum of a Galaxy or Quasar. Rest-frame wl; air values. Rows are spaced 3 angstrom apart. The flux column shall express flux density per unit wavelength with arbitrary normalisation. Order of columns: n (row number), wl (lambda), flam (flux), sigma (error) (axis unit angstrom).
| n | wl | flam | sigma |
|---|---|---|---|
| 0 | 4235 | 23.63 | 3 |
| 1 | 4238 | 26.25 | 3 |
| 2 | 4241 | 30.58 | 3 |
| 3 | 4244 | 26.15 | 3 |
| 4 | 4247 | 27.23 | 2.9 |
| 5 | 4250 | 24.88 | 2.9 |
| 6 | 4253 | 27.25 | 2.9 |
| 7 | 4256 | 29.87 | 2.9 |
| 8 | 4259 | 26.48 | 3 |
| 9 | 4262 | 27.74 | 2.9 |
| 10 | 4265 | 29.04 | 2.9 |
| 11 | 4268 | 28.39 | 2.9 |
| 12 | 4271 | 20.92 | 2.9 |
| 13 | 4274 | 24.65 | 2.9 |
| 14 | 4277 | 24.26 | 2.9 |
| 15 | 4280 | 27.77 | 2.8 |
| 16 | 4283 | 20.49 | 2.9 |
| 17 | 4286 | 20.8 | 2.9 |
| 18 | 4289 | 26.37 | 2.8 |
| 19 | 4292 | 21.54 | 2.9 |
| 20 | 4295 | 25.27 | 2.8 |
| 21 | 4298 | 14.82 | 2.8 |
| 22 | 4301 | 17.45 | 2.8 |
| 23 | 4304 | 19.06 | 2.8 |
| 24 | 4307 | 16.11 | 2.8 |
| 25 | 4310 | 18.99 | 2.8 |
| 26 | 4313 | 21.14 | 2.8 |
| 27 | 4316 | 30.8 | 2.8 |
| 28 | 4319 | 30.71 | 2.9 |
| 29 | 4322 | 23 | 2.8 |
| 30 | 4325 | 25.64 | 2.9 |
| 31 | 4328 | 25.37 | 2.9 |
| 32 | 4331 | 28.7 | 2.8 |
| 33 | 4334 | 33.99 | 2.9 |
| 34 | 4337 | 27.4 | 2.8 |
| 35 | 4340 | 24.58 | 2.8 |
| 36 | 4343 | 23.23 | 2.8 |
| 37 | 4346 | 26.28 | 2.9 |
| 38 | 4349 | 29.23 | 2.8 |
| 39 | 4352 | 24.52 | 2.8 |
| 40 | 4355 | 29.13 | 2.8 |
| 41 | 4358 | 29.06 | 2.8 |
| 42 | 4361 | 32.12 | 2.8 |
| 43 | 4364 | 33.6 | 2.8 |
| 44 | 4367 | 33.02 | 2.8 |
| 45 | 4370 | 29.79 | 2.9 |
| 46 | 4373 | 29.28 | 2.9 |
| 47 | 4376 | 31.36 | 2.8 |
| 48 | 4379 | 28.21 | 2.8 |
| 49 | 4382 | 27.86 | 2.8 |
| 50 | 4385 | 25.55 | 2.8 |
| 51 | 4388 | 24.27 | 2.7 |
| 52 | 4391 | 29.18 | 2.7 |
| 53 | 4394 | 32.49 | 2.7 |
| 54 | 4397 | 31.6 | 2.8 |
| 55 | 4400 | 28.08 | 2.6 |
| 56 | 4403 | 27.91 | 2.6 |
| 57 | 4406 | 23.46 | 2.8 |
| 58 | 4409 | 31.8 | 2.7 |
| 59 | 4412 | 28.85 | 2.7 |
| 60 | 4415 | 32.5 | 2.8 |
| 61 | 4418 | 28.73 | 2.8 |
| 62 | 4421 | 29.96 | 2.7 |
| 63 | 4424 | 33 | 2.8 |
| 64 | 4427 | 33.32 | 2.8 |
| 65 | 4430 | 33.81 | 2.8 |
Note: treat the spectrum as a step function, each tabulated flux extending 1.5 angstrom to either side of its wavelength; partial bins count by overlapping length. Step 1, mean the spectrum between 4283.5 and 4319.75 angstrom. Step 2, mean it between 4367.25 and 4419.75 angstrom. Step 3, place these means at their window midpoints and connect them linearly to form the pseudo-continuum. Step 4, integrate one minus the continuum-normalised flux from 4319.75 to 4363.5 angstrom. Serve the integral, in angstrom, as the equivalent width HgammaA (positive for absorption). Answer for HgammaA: -4.6 angstrom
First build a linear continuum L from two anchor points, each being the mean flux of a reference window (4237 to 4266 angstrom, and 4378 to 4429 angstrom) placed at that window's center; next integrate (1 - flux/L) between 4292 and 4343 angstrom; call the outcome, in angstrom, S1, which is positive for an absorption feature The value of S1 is 8.1 angstrom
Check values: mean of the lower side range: 27.5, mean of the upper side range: 29.3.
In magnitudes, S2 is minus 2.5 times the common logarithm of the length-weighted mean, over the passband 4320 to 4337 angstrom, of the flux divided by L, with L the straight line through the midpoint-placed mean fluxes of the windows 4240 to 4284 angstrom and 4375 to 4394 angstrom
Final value -0.01 mag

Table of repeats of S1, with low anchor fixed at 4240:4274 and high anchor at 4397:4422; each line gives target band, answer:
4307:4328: 2.6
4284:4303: 4.5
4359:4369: -1.5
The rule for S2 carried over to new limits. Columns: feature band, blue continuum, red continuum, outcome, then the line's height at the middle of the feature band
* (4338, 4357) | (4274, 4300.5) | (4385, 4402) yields -0.01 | 26.1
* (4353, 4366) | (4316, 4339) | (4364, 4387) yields -0.07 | 29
